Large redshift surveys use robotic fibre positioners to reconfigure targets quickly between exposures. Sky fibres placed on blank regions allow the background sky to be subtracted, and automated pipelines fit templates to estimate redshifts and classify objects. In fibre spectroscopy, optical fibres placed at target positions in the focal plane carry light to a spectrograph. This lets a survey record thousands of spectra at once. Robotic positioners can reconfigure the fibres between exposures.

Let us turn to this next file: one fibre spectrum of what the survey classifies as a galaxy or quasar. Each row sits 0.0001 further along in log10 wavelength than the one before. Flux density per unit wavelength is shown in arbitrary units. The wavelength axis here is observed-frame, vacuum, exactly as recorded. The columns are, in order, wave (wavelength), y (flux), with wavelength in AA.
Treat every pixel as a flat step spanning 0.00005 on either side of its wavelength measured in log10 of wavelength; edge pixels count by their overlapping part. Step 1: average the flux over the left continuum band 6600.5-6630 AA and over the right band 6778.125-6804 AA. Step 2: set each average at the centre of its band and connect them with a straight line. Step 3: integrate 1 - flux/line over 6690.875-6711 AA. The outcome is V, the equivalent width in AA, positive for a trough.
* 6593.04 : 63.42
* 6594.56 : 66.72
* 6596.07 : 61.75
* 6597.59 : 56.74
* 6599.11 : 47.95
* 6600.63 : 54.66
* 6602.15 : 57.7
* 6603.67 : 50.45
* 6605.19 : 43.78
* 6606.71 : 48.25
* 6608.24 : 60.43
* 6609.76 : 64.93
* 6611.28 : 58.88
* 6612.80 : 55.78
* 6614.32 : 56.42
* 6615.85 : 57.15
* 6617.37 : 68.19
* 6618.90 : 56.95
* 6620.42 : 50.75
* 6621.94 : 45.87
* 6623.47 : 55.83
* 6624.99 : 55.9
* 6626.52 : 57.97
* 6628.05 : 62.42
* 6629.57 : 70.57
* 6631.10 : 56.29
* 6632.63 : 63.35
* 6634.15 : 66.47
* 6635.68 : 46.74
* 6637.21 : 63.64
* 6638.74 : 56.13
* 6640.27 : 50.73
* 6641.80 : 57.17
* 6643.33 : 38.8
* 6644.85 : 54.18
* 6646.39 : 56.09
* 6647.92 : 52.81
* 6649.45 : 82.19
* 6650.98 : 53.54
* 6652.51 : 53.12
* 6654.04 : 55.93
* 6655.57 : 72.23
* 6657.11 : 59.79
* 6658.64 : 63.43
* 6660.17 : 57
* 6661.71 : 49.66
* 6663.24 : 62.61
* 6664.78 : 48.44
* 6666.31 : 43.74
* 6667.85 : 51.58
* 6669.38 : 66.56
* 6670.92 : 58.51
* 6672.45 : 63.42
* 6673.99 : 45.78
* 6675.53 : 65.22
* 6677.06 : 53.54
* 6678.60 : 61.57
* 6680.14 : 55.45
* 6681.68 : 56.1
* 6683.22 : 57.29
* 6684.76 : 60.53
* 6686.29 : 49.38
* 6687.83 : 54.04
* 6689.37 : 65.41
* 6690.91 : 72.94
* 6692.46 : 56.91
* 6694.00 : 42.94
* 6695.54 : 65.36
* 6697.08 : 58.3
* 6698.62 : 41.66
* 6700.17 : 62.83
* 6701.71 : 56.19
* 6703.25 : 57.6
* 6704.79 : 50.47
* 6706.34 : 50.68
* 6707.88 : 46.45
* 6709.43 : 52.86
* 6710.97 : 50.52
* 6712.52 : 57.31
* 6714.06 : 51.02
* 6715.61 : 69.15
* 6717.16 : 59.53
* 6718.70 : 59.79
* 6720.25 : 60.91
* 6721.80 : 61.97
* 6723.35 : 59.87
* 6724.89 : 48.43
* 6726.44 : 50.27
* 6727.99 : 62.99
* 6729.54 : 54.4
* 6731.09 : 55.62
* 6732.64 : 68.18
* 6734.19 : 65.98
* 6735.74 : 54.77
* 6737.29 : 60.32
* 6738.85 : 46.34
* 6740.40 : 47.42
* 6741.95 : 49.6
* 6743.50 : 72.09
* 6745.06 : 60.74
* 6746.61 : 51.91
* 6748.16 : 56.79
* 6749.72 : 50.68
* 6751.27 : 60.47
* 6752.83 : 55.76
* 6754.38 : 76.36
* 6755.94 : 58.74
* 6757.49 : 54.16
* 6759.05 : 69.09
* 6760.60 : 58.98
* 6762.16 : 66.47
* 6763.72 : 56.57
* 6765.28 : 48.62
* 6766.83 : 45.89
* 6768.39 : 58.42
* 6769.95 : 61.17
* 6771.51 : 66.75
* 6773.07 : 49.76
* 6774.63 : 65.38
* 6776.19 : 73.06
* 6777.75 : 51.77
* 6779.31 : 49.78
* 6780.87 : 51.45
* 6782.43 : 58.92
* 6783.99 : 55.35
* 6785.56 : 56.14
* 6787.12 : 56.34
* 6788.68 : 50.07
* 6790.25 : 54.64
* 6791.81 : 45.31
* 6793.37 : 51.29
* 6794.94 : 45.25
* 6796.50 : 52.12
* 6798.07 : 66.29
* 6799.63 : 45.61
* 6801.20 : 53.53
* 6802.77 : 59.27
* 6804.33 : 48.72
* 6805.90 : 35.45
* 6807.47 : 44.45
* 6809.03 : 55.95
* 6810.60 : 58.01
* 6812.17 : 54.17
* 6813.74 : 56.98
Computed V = 0.3 AA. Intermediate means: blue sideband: 56.5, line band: 54.2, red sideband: 53.1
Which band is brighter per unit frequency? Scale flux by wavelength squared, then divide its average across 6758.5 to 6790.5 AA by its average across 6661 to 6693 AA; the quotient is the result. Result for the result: 1.0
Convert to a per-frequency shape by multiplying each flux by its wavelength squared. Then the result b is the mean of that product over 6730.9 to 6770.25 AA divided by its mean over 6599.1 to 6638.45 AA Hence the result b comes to 1.1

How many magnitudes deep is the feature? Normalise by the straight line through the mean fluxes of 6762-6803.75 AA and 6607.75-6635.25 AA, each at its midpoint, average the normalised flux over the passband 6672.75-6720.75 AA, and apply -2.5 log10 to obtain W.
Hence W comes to 0.01 mag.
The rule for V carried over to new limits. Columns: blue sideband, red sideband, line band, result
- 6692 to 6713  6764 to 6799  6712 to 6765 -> -4.18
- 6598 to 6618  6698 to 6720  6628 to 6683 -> -2.22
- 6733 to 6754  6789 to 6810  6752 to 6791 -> -3.00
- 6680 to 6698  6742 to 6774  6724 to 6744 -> 0.69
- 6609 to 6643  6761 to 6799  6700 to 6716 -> 0.66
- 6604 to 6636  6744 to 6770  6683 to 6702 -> 0.21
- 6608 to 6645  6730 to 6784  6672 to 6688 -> 0.30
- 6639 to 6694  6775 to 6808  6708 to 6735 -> -1.31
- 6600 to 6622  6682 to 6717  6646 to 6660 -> -1.30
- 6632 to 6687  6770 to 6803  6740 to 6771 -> -1.43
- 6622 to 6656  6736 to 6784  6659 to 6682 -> 0.70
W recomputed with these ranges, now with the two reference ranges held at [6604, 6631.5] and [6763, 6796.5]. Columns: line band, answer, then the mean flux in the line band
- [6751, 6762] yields -0.13 mag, 62.3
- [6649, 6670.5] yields -0.03 mag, 58.2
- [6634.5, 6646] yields 0.07 mag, 53.1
